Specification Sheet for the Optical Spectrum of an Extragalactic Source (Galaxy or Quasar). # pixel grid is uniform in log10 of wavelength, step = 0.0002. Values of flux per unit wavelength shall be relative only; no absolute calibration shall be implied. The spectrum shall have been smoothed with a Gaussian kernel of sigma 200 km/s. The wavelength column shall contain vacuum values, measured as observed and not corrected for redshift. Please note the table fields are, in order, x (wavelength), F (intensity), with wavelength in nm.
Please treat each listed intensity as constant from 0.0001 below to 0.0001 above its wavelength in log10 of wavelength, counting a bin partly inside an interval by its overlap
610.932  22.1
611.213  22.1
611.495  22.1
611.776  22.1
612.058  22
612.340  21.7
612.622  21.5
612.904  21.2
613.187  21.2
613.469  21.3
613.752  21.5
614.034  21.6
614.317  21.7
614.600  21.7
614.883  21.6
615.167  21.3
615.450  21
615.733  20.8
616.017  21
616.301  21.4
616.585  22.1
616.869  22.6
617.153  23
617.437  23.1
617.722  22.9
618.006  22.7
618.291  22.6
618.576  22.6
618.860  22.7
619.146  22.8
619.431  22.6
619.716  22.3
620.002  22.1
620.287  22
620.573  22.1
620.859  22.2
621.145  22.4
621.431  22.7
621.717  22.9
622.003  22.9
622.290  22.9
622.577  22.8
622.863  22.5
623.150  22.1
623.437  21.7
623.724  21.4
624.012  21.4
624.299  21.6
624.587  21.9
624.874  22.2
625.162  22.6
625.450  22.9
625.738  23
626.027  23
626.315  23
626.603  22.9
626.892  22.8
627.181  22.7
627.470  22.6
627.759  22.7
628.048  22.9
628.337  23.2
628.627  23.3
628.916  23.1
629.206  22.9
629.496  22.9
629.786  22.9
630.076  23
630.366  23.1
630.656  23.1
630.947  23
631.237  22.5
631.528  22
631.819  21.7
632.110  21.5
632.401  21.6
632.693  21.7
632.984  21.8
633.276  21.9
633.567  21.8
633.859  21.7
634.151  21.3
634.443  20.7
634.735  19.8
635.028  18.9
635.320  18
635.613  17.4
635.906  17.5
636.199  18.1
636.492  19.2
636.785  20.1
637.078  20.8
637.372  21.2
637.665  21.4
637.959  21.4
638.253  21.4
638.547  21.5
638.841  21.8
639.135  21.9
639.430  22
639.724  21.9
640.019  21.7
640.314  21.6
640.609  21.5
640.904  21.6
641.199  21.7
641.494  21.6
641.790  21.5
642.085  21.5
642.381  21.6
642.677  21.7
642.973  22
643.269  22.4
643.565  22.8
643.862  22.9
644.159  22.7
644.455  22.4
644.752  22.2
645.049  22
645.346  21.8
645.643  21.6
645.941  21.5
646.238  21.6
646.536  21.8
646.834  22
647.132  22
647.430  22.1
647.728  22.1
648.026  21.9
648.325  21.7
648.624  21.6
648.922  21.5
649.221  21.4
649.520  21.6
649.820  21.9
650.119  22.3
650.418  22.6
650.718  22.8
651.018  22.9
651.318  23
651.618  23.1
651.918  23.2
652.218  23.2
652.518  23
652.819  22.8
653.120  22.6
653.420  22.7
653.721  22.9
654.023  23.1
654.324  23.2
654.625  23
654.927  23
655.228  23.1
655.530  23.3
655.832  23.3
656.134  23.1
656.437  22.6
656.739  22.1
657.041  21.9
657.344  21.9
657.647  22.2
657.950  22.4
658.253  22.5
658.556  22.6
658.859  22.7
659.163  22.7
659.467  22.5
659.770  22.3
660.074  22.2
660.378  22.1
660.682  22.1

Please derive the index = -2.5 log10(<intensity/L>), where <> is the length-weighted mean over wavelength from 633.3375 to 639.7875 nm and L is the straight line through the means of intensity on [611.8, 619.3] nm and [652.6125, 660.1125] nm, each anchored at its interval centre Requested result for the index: 0.09 mag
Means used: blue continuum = 21.9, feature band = 20.4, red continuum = 22.7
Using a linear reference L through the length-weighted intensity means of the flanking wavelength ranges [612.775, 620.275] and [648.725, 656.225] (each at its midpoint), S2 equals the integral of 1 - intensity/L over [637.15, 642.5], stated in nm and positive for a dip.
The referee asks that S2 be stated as 0.210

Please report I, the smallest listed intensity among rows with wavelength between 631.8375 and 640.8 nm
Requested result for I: 17.4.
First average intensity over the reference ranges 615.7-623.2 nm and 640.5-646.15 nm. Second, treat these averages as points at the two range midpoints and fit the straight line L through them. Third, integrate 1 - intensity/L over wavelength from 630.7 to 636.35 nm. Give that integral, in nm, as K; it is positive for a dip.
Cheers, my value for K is 0.37 nm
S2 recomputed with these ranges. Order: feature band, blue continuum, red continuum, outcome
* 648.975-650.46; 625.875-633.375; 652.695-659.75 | 0.05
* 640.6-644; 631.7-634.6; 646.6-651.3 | -0.01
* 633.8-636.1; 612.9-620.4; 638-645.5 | 0.28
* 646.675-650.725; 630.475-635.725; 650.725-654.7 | 0.12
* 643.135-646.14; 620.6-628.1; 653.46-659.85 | 0.05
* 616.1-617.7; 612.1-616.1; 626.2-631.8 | -0.06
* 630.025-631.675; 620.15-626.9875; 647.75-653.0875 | -0.03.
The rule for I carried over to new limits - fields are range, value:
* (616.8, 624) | 21.4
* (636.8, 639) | 20.8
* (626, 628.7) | 22.6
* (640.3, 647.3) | 21.5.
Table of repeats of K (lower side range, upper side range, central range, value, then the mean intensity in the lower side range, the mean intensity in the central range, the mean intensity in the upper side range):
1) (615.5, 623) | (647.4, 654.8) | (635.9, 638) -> 0.22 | 22.4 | 20.1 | 22.5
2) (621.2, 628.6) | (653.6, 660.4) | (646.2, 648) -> 0.05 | 22.5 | 22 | 22.6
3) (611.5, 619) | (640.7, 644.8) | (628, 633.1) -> -0.14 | 21.9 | 22.6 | 22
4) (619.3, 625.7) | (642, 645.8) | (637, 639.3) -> 0.08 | 22.3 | 21.4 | 22.1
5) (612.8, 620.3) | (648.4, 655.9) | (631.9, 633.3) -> 0.04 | 22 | 21.7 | 22.7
